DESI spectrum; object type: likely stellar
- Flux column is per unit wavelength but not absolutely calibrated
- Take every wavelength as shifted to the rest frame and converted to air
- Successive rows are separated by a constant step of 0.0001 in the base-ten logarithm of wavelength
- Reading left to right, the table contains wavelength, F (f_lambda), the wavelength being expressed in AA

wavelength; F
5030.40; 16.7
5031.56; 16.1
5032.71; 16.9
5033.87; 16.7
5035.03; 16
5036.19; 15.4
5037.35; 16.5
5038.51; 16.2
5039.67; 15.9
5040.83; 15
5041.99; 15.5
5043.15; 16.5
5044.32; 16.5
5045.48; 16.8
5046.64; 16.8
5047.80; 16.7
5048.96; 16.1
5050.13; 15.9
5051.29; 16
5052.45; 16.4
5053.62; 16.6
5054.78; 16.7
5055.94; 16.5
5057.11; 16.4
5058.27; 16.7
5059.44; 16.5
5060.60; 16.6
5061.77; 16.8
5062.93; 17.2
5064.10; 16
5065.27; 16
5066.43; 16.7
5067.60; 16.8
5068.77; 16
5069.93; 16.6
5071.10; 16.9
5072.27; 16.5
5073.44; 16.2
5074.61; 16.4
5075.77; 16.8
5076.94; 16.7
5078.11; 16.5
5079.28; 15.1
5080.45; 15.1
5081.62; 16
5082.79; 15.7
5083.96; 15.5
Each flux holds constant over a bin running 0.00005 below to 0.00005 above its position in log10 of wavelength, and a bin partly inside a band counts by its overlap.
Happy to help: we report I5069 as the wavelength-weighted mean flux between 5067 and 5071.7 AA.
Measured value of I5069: 16.6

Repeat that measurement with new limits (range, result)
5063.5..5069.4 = 16.3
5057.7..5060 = 16.6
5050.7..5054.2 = 16.3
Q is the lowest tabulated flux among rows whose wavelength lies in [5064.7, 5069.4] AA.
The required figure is 16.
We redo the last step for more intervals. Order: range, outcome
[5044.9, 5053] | 15.9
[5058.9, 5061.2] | 16.5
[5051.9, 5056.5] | 16.4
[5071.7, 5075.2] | 16.2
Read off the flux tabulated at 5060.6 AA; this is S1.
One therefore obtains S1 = 16.6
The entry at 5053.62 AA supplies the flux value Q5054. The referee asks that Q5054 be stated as 16.6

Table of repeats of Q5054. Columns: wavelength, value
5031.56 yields 16.1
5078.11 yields 16.5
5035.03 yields 16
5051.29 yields 16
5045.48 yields 16.8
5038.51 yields 16.2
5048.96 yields 16.1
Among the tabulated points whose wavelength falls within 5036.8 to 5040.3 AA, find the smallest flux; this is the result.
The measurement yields 15.9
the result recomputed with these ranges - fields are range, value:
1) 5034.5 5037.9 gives 15.4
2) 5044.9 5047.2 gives 16.8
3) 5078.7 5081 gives 15.1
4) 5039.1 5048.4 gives 15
